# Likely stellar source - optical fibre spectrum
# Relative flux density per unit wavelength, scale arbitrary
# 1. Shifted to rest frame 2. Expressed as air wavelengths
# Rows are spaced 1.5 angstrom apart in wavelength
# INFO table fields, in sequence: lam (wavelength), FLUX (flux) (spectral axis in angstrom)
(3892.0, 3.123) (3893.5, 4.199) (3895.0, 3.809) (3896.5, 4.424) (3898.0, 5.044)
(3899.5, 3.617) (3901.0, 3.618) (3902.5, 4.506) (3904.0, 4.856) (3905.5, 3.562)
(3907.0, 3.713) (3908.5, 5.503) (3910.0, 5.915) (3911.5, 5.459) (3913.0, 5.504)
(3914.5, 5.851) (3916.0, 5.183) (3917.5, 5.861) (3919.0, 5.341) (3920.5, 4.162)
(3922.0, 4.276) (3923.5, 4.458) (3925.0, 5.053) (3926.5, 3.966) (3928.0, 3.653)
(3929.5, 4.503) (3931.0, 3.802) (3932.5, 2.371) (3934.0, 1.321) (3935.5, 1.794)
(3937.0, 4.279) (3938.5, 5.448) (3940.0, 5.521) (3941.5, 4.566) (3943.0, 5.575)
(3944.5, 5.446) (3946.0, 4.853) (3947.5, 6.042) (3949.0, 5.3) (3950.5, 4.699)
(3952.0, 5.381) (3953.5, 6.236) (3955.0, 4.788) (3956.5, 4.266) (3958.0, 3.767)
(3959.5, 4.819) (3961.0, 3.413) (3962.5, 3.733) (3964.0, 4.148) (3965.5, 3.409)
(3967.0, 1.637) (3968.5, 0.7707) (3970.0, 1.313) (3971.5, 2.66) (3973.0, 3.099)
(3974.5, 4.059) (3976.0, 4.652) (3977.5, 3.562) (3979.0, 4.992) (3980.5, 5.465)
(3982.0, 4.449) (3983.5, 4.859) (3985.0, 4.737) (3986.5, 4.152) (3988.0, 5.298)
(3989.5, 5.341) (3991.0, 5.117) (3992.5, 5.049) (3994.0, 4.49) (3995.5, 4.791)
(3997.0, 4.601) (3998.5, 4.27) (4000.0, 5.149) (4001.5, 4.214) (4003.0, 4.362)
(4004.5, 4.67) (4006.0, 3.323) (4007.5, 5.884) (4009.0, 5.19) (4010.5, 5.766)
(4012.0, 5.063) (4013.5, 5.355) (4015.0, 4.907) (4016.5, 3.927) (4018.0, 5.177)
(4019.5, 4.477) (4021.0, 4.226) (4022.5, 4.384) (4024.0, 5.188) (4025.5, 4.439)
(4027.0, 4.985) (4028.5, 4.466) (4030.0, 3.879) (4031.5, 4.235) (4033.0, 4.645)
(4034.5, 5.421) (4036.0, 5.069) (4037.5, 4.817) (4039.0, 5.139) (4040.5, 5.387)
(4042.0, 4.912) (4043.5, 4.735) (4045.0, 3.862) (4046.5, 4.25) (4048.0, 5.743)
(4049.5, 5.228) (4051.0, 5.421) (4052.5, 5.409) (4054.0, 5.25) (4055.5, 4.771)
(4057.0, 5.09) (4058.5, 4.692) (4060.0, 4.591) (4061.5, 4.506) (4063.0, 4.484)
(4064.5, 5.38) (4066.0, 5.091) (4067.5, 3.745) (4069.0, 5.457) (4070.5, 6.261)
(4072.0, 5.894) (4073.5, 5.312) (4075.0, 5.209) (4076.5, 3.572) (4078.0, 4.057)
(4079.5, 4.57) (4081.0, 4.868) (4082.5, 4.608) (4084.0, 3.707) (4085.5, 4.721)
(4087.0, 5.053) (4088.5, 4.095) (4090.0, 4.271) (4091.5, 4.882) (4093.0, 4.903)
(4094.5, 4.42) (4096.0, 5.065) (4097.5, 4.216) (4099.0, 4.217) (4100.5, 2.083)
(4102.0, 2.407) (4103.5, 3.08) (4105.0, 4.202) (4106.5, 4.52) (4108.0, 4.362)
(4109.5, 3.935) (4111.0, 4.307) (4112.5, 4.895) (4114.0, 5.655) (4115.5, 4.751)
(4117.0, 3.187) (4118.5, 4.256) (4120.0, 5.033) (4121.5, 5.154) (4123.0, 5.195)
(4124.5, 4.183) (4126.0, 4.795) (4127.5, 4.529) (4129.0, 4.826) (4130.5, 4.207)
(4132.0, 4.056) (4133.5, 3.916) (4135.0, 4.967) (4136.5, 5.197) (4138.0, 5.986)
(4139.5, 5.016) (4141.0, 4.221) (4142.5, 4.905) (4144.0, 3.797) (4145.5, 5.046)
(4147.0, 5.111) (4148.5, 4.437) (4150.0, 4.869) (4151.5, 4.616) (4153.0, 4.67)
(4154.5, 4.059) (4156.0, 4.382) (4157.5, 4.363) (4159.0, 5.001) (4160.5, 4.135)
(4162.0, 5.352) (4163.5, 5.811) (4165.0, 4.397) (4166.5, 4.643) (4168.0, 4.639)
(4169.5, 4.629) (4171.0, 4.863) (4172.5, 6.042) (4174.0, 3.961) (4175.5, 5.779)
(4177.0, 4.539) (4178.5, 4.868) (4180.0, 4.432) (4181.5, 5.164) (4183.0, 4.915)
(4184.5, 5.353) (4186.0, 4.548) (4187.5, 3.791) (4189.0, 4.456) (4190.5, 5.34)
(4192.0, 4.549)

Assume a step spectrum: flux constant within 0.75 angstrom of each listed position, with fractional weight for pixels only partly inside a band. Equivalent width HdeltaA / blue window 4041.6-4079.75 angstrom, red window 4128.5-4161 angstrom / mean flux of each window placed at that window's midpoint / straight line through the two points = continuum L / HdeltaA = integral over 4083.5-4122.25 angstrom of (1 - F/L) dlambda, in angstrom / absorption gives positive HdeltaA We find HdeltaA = 3.9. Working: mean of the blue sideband 4.91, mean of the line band 4.29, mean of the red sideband 4.63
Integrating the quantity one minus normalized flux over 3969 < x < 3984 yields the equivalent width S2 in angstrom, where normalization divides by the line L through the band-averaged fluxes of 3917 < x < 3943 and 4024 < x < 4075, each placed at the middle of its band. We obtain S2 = 2.1 angstrom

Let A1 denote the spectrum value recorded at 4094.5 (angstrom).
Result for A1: 4.42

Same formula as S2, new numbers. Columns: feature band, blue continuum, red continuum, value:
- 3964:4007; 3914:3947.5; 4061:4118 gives 3.4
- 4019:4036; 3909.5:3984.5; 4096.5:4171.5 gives -0.8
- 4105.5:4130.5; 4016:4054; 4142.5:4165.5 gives 0.7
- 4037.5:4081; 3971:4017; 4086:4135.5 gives -4.3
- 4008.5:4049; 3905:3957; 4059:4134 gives -2.0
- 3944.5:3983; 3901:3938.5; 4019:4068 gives 3.6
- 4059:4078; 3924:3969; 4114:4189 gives -1.8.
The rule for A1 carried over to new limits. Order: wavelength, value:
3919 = 5.341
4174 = 3.961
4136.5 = 5.197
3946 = 4.853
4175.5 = 5.779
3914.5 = 5.851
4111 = 4.307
